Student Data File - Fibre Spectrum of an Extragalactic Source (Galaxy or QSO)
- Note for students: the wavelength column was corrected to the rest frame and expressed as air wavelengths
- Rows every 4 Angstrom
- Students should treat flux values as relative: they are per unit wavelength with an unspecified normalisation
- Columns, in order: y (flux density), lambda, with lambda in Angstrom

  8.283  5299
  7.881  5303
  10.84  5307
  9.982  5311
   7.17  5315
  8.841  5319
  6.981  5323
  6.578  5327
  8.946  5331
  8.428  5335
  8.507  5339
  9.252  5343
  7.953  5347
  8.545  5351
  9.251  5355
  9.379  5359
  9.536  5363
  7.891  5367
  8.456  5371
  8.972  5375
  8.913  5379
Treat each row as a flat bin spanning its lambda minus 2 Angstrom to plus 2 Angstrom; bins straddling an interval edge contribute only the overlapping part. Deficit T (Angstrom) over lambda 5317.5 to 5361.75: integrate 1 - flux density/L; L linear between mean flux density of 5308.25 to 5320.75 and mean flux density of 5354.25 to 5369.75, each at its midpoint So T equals 2.2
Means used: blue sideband 8.79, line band 8.44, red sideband 8.97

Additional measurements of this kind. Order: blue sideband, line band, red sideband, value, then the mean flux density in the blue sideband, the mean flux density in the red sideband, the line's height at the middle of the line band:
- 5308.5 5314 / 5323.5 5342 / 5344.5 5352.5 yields 1.5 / 9.55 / 8.29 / 8.82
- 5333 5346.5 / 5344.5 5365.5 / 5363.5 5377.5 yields -0.8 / 8.64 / 8.57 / 8.61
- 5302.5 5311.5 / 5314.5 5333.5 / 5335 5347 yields 3.0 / 9.78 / 8.65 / 9.21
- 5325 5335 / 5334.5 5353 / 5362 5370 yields -0.9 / 7.9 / 8.58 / 8.16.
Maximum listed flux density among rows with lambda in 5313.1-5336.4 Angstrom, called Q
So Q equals 8.946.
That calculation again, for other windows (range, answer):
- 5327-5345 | 9.252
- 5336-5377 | 9.536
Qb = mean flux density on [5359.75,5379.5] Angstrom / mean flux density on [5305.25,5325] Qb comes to 1.0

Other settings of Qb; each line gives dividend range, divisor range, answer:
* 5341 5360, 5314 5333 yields 1.14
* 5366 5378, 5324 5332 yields 1.13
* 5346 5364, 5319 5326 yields 1.20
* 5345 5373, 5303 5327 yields 1.02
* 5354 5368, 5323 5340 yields 1.14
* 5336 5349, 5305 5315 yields 0.88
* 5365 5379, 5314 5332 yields 1.11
